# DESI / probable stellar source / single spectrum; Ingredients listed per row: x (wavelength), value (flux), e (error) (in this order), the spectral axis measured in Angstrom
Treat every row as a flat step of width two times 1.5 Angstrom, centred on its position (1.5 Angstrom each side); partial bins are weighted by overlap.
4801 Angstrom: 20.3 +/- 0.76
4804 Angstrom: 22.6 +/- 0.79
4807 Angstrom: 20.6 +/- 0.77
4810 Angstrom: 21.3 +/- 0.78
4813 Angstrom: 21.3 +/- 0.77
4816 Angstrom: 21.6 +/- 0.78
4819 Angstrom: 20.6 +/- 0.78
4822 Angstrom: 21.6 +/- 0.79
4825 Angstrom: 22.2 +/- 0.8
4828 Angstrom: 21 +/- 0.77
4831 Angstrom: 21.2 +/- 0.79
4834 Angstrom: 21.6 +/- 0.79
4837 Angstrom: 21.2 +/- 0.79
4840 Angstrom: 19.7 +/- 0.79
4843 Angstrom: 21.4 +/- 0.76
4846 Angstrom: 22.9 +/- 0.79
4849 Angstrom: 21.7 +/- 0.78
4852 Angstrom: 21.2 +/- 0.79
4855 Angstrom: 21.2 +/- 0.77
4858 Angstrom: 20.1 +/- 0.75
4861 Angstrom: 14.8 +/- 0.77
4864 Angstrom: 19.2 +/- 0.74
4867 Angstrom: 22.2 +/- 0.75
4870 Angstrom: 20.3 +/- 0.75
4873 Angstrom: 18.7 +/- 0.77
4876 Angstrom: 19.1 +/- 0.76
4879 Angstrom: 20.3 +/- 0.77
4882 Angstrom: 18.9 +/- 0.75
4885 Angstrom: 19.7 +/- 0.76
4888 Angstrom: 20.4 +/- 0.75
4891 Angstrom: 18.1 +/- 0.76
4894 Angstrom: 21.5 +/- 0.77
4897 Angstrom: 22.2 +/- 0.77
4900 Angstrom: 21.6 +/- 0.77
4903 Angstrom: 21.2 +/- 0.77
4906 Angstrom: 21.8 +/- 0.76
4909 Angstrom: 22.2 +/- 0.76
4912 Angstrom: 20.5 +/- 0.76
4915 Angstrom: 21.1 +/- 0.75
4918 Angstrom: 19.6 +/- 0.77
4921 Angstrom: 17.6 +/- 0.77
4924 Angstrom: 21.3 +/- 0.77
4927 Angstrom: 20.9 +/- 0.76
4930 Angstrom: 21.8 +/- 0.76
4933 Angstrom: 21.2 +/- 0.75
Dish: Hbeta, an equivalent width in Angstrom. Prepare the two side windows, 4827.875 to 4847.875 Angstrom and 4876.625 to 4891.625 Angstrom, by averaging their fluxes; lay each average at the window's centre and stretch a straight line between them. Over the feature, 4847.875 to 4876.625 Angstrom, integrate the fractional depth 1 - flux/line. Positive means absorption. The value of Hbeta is 0.8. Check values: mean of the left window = 21.3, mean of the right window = 19.5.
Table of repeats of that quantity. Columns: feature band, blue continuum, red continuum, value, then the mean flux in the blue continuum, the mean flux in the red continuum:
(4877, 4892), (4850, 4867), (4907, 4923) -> 0.3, 19.6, 20.3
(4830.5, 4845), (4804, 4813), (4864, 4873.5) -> -0.2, 21.3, 20.4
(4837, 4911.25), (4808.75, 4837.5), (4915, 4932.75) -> 1.5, 21.4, 20.4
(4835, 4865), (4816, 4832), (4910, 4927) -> 0.9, 21.4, 20.2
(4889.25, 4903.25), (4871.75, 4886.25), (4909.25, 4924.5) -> -0.8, 19.3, 20.1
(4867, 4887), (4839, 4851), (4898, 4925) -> 1.3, 21.5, 20.8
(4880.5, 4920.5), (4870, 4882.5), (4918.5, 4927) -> -2.1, 19.4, 19.7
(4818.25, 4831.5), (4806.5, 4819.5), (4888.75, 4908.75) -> -0.1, 21.2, 21.1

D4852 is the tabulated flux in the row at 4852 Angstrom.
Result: 21.2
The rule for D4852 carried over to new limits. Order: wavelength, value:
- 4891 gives 18.1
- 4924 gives 21.3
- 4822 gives 21.6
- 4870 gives 20.3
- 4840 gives 19.7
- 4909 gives 22.2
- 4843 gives 21.4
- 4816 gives 21.6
